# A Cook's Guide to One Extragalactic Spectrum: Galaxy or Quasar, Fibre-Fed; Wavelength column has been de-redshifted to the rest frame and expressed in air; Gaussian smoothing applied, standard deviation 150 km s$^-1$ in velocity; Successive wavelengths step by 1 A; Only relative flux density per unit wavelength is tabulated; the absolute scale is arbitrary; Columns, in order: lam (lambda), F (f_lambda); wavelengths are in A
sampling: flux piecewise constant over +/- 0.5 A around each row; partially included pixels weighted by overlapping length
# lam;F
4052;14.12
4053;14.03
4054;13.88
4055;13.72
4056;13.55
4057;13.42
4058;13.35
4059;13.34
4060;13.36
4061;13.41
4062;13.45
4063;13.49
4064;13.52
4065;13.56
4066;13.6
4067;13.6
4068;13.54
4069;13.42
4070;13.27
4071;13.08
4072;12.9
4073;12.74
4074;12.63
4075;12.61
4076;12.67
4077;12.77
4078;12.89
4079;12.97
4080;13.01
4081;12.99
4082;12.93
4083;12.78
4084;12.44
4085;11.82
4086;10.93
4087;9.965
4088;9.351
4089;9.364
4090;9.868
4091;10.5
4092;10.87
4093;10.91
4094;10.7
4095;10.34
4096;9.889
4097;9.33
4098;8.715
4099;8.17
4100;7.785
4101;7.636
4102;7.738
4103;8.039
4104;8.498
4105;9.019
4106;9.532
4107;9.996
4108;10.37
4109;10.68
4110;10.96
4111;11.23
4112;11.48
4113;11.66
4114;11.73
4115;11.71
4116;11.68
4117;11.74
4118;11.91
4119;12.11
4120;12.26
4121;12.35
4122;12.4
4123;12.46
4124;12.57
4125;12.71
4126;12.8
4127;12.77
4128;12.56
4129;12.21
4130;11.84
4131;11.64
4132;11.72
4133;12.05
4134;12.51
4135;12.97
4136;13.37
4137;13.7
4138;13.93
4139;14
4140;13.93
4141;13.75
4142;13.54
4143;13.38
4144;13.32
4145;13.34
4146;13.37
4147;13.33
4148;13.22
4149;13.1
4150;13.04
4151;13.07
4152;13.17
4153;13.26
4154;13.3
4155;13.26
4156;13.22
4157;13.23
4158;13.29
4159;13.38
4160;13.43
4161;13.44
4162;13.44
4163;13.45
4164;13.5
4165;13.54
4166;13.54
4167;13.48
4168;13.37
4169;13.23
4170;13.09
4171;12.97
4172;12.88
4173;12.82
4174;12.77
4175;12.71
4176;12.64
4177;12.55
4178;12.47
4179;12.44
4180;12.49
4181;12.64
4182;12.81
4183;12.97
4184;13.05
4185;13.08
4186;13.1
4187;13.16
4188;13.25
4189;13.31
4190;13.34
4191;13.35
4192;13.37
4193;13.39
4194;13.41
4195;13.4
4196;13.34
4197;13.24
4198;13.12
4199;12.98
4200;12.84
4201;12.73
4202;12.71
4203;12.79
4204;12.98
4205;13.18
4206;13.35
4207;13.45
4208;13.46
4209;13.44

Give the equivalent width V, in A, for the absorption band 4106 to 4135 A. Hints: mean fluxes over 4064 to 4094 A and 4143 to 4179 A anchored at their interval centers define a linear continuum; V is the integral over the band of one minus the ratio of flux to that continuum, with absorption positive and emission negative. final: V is 1.96 A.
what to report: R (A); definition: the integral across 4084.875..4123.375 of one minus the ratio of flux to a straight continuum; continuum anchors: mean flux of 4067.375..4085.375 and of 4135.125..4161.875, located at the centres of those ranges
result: 7.9 A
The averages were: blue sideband 12.9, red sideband 13.4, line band 10.4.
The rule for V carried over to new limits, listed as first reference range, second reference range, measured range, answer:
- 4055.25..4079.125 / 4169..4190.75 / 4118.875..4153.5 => 0.3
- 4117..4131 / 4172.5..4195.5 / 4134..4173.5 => -2.2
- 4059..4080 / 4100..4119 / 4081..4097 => 1.3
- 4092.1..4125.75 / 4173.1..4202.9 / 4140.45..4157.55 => -2.2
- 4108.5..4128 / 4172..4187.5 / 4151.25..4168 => -1.1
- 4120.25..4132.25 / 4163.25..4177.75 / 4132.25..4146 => -0.9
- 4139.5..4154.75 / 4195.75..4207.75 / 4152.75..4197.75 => 0.2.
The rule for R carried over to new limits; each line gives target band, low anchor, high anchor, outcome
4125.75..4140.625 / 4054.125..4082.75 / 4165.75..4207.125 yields 0.35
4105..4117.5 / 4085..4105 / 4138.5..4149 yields -0.20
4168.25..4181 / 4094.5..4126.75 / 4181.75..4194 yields -0.01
